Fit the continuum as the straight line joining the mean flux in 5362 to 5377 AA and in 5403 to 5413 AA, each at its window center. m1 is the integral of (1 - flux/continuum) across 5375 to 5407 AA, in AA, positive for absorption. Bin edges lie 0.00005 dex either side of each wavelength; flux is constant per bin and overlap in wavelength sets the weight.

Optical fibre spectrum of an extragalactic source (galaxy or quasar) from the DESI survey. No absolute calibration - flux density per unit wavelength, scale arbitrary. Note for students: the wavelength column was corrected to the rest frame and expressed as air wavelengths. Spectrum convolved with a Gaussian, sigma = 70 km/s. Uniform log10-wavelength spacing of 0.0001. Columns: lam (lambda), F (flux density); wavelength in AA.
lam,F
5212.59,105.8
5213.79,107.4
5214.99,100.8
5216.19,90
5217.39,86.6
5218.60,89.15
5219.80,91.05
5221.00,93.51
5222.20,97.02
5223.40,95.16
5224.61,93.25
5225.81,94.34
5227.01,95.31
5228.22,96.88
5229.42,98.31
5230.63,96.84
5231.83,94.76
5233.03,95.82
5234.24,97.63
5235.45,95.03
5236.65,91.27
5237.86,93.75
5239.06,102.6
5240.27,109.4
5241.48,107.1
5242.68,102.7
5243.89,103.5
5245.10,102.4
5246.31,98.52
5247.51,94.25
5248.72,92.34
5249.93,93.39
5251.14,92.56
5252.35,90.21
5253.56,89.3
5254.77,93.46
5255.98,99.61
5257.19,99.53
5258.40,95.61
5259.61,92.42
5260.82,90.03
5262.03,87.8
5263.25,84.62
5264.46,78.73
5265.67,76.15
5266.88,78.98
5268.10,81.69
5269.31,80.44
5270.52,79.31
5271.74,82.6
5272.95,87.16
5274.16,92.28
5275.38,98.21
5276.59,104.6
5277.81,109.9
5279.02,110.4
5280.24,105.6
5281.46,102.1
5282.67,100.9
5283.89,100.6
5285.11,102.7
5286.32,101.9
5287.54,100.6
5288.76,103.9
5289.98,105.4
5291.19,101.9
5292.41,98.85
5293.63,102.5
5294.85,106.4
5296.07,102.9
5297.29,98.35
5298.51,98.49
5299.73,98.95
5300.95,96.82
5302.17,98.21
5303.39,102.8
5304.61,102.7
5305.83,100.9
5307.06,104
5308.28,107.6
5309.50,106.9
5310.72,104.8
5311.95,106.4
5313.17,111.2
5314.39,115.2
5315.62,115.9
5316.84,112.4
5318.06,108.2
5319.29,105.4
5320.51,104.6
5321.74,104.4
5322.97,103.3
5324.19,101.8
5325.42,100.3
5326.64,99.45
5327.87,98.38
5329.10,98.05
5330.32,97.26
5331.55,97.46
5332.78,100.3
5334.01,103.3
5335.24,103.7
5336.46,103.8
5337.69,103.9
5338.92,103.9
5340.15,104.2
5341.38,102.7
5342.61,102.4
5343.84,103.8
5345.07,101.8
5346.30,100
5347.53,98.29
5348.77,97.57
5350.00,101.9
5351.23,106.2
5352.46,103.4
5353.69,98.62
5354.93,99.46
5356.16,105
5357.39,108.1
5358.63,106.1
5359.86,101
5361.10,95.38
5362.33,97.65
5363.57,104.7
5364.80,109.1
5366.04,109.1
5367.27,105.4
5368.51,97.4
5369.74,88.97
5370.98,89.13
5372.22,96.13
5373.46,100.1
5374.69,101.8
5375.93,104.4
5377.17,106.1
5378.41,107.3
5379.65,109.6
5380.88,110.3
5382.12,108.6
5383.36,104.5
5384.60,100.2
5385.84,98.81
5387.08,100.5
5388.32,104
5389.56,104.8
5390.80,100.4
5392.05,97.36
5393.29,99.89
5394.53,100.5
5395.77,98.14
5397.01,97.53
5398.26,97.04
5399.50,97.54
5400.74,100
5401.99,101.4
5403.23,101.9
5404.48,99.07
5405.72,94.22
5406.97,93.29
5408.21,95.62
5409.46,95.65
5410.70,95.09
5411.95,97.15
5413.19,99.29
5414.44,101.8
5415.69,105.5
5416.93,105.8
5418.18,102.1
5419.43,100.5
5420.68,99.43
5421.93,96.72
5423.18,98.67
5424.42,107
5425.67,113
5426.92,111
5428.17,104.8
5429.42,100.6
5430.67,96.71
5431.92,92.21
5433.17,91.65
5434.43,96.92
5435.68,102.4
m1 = -1.08 AA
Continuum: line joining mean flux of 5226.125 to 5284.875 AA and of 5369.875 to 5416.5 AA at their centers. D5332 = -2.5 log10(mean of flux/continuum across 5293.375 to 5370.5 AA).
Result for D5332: -0.054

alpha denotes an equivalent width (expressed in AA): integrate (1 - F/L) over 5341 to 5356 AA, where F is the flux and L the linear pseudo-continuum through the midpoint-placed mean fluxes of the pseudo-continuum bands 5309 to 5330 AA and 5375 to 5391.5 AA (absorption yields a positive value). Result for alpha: 0.5 AA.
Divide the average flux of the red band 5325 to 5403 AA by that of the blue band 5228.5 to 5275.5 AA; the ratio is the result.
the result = 1.09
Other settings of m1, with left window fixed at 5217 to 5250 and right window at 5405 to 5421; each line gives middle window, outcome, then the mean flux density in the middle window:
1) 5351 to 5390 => -1.7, 103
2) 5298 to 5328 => -2.1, 104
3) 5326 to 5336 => -0.2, 99.9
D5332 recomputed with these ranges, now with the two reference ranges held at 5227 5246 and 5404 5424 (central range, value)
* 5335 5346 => -0.05 mag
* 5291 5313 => -0.04 mag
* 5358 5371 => -0.02 mag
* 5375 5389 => -0.06 mag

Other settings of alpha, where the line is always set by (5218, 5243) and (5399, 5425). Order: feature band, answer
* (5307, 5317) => -1.2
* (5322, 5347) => -0.8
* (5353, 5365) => -0.4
